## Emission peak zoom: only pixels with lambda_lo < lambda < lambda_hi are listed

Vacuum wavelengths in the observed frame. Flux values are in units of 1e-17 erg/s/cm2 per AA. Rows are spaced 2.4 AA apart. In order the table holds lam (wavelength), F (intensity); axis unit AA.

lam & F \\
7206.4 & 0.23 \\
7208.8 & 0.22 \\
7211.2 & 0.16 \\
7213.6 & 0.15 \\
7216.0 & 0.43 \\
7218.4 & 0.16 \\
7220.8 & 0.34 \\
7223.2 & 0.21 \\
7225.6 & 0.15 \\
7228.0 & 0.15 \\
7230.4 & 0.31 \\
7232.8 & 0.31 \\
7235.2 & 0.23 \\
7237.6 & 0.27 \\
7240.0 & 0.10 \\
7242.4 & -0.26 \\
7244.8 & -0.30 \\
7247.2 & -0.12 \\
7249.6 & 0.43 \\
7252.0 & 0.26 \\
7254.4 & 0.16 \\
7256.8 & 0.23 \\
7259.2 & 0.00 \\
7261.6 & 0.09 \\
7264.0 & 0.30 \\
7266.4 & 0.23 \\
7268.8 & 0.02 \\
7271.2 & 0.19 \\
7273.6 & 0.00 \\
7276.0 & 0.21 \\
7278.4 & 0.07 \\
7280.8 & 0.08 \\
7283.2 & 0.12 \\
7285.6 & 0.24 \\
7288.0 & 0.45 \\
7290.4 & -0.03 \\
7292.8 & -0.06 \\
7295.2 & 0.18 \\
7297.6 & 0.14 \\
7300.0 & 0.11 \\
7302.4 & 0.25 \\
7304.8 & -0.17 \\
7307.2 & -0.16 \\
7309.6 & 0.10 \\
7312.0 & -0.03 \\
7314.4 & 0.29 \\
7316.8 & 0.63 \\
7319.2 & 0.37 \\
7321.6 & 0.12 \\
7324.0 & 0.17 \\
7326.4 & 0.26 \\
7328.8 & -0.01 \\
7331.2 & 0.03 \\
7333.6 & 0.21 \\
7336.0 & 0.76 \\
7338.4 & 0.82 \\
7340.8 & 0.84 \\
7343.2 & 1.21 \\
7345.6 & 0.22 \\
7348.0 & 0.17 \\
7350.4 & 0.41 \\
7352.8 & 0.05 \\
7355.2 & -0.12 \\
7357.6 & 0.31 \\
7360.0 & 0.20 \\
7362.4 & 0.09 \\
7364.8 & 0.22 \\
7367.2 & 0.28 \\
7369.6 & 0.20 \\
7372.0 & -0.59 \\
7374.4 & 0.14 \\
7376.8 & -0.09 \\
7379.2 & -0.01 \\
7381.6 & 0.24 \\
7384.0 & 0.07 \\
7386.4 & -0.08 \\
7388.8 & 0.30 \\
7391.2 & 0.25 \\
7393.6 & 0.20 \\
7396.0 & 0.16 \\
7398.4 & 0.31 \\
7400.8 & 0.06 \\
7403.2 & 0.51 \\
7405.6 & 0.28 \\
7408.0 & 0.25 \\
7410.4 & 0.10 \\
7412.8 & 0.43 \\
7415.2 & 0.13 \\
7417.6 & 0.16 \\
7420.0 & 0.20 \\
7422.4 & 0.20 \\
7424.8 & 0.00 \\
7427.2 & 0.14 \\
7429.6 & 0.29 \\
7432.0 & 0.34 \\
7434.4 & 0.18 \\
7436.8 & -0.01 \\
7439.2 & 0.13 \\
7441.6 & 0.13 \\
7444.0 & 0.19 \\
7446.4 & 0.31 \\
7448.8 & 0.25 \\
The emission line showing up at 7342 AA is [O II] 3727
